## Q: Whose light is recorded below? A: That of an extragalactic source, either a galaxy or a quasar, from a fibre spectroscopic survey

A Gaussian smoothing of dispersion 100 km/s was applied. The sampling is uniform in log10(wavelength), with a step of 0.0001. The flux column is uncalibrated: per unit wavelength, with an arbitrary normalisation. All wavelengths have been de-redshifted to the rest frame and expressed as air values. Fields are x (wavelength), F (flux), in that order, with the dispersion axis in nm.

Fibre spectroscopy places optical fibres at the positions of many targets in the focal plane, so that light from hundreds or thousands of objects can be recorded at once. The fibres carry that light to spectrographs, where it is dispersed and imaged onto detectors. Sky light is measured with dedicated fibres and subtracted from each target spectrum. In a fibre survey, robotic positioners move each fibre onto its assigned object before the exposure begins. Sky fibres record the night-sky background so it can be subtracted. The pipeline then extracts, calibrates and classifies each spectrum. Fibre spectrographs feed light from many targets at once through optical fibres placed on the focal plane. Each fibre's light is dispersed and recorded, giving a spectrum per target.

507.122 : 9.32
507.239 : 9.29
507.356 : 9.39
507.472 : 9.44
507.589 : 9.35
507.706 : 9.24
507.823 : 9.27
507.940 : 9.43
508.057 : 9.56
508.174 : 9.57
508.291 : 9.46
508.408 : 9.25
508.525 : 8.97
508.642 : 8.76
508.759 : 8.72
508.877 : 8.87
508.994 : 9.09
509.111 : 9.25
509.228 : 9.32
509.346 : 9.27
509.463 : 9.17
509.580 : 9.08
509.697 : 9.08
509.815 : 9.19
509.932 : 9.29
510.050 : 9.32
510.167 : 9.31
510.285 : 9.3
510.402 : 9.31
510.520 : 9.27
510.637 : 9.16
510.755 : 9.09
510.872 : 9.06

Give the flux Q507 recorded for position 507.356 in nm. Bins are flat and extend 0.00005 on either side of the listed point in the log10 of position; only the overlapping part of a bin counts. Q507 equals 9.39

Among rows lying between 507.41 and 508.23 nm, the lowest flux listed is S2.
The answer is 9.24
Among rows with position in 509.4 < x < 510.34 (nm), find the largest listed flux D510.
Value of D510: 9.32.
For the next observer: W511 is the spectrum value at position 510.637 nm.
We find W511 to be 9.16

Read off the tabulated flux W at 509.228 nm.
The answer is 9.32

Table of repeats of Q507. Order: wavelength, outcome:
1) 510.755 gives 9.09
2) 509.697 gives 9.08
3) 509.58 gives 9.08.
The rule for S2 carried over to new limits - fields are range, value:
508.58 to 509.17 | 8.72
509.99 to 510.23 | 9.31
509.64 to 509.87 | 9.08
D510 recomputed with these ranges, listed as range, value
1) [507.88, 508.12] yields 9.56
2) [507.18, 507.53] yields 9.44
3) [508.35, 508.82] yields 9.25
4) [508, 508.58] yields 9.57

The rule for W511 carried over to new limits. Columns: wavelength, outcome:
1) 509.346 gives 9.27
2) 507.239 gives 9.29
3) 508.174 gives 9.57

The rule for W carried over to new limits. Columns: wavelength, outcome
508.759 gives 8.72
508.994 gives 9.09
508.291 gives 9.46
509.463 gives 9.17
